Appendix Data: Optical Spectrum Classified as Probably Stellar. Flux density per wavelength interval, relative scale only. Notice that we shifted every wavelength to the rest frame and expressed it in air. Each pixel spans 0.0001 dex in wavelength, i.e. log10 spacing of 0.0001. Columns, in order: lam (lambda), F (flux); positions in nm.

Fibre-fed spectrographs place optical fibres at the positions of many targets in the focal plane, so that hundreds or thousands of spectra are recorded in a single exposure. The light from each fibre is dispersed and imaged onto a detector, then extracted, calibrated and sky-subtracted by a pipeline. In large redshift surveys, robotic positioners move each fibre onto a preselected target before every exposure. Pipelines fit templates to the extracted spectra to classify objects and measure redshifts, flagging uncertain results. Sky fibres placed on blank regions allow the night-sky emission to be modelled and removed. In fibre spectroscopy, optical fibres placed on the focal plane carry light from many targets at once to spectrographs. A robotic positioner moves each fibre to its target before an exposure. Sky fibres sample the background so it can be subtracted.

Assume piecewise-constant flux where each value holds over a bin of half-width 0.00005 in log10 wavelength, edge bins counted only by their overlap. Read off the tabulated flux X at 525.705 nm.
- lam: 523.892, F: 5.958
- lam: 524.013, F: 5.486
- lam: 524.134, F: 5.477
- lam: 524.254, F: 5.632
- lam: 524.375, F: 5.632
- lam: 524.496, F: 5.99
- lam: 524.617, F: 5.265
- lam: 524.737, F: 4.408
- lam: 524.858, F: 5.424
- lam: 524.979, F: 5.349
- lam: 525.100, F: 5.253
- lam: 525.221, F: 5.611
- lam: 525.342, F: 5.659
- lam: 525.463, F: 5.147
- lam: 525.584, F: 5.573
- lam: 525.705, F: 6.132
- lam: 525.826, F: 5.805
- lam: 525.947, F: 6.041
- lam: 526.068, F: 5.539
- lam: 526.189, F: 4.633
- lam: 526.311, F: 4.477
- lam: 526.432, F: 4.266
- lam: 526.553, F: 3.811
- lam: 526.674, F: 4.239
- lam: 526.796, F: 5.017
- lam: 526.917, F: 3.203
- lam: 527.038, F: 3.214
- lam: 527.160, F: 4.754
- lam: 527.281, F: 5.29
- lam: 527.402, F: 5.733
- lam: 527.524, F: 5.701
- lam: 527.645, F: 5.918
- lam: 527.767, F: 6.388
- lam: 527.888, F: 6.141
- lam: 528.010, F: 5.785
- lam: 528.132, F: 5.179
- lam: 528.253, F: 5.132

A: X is 6.132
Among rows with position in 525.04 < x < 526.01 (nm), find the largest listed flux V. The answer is 6.132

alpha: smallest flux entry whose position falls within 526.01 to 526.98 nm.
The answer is 3.203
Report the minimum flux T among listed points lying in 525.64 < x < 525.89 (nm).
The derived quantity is 5.805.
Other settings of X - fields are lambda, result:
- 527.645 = 5.918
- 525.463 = 5.147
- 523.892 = 5.958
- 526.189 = 4.633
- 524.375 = 5.632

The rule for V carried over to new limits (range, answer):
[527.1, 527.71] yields 5.918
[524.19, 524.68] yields 5.99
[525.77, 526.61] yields 6.041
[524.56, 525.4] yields 5.659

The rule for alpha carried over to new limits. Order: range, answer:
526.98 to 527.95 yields 3.214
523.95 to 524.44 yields 5.477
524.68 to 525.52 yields 4.408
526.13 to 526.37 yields 4.477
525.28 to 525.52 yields 5.147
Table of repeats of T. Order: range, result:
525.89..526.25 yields 4.633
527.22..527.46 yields 5.29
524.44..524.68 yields 5.265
